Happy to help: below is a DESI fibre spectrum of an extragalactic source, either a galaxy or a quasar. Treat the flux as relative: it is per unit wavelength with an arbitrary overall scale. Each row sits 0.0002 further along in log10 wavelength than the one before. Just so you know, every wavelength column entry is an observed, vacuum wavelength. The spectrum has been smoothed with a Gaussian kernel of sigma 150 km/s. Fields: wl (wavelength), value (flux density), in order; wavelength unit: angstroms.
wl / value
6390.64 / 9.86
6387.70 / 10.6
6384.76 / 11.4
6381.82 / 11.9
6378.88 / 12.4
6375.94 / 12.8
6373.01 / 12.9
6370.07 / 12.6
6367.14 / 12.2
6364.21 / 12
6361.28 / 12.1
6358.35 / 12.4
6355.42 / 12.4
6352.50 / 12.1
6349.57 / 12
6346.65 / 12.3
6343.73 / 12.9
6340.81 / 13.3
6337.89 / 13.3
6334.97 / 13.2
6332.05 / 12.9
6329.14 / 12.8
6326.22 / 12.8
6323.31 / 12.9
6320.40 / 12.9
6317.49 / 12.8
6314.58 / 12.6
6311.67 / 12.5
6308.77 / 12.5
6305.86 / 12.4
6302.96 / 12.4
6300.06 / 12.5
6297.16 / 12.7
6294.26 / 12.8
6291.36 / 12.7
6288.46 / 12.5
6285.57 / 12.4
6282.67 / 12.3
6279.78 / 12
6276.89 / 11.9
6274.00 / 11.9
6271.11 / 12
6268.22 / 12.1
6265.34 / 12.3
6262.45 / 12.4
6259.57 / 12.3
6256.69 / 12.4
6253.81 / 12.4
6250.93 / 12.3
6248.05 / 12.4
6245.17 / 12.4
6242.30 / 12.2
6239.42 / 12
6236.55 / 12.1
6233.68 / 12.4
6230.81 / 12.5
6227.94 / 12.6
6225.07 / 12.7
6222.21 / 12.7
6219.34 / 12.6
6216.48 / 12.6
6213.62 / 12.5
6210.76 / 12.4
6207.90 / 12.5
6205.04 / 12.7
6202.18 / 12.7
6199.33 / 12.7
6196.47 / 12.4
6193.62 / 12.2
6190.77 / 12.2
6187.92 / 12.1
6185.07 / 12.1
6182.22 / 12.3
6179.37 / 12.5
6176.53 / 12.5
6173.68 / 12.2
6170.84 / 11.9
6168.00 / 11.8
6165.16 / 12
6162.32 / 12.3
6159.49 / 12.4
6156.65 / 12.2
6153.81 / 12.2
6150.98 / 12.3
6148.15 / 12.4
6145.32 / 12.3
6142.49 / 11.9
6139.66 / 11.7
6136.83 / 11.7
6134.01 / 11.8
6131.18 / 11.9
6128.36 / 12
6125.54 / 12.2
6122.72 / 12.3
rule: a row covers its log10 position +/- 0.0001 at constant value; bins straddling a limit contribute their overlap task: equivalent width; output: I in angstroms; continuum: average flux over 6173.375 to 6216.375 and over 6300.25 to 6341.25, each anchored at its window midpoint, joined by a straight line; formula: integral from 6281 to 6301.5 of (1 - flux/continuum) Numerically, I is 0.2 angstroms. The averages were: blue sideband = 12.4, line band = 12.5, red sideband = 12.8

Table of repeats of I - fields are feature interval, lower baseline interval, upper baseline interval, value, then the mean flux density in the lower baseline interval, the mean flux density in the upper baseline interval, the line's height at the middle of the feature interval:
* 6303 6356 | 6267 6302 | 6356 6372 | -1.72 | 12.3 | 12.3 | 12.3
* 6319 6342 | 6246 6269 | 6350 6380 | -1.20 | 12.3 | 12.4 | 12.4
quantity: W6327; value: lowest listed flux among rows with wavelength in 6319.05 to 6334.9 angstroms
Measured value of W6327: 12.8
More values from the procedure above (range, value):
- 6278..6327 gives 12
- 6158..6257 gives 11.8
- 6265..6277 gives 11.9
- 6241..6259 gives 12.2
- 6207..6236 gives 12.4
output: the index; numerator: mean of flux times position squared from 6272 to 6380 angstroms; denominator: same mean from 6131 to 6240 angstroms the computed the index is 1.07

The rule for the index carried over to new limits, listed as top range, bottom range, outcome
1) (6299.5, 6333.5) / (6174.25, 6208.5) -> 1.06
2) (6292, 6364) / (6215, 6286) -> 1.05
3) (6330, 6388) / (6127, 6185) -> 1.09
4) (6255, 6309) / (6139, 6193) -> 1.05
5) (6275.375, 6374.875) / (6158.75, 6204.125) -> 1.07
